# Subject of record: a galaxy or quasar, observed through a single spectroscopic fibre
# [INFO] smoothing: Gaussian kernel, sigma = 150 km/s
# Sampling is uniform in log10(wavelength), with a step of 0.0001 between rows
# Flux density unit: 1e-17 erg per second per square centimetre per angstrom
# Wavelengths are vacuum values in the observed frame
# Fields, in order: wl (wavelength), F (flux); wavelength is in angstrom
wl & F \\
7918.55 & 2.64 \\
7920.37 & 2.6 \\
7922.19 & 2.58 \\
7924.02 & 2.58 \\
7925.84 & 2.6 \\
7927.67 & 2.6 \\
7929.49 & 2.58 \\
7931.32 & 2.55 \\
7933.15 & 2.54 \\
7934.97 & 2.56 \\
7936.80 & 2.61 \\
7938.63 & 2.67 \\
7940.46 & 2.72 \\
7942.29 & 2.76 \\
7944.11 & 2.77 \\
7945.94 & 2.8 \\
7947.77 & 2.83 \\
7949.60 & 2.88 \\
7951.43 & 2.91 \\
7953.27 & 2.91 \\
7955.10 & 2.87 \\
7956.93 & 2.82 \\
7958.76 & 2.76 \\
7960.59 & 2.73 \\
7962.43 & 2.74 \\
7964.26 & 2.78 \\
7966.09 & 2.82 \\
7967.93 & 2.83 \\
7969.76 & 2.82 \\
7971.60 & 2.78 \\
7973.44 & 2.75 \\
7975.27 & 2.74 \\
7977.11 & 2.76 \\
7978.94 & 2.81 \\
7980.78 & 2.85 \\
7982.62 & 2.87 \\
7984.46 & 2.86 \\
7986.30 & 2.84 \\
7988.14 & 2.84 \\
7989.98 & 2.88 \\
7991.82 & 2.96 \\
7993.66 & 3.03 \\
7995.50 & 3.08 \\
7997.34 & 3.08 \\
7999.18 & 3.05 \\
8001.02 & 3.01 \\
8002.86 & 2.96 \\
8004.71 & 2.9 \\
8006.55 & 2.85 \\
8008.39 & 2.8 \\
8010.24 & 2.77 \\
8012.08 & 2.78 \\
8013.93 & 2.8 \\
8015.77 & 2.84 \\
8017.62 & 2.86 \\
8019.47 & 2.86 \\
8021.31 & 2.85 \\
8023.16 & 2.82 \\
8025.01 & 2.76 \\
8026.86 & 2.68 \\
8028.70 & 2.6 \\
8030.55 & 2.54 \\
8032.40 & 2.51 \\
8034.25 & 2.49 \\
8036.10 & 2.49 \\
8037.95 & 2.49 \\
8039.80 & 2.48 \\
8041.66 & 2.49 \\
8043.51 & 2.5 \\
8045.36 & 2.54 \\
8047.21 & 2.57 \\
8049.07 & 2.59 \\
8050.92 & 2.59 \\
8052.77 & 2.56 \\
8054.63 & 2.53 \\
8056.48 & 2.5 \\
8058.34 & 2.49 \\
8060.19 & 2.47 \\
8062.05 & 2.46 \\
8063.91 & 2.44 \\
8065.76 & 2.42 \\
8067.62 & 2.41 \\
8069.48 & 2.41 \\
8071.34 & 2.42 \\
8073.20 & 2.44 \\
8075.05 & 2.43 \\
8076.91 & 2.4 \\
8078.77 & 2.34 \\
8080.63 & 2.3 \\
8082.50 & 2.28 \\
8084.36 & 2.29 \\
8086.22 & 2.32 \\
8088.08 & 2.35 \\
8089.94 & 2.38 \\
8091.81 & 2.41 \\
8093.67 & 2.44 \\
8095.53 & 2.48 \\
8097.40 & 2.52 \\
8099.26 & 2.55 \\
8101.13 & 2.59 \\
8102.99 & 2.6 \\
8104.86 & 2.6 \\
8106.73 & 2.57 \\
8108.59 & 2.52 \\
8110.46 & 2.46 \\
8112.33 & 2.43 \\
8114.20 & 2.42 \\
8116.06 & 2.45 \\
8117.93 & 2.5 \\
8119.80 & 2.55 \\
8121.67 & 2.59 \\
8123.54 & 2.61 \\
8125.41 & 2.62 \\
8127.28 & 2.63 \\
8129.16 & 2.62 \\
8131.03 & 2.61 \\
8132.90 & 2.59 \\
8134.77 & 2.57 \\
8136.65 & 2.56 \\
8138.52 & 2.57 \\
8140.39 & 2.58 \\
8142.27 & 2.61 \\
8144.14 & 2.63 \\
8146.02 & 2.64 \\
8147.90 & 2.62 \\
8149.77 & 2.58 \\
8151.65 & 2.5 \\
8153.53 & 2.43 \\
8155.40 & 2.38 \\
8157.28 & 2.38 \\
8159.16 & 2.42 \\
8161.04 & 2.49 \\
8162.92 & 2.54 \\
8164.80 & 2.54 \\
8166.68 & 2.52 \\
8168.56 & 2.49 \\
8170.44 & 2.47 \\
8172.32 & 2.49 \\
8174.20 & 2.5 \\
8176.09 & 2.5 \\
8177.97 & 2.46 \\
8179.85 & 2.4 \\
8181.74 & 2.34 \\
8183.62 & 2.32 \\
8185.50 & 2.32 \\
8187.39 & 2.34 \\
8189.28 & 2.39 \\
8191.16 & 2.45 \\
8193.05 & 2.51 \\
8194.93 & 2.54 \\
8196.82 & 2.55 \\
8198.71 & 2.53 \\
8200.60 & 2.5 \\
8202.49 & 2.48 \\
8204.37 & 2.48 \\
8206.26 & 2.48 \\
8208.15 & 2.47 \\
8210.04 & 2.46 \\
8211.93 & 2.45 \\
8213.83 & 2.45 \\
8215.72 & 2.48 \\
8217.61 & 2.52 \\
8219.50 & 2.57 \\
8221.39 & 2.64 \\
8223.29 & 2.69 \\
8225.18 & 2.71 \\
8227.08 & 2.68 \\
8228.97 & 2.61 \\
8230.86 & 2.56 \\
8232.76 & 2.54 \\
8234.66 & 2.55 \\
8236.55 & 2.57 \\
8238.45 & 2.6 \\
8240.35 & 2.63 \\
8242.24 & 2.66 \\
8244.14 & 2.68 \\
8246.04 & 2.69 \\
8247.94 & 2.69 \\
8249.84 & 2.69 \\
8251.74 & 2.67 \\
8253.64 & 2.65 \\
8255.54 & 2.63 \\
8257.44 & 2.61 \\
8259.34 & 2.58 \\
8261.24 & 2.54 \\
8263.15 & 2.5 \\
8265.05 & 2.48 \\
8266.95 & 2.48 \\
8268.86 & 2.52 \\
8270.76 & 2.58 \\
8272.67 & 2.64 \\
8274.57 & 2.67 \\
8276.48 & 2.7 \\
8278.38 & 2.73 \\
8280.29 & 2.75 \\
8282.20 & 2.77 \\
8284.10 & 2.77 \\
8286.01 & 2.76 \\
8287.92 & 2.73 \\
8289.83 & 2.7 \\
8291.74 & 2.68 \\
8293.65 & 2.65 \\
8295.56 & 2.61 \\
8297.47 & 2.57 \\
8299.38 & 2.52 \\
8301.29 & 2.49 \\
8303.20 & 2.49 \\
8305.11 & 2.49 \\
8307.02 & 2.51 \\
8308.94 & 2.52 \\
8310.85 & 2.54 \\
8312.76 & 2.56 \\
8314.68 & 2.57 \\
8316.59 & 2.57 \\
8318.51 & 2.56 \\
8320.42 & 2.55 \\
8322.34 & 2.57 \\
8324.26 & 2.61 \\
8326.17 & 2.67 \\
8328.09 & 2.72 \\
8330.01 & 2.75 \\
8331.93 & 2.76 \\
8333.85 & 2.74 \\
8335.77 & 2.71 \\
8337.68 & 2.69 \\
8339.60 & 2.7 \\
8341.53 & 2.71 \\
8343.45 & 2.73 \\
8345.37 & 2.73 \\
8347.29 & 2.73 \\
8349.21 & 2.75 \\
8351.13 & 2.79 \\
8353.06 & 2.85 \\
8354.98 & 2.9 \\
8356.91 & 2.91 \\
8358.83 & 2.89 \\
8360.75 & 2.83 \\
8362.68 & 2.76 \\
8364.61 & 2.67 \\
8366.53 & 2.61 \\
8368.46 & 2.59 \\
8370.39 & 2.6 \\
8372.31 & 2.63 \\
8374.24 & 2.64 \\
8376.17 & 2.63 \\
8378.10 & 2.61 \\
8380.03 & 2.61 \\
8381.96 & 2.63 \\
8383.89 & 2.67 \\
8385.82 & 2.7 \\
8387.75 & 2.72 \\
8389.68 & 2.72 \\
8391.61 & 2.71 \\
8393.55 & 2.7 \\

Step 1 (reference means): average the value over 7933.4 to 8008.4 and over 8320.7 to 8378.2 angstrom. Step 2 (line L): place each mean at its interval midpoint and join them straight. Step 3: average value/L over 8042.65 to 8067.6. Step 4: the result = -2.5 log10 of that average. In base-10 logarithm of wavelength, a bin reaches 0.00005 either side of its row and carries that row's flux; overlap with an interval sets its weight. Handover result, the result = 0.12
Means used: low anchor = 2.83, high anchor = 2.72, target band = 2.51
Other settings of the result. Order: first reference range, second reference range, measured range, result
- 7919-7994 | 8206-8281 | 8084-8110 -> 0.08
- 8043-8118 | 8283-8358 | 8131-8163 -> -0.01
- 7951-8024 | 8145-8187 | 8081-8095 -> 0.12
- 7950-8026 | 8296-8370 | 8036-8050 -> 0.12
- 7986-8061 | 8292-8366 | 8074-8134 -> 0.09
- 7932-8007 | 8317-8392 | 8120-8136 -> 0.07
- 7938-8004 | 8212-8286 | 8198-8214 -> 0.07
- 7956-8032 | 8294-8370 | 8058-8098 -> 0.16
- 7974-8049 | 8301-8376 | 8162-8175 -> 0.09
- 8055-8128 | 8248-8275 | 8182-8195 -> 0.06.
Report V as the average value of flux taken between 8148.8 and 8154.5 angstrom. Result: 2.51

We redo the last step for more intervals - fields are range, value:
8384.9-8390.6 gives 2.71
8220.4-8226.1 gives 2.68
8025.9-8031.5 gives 2.61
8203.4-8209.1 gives 2.48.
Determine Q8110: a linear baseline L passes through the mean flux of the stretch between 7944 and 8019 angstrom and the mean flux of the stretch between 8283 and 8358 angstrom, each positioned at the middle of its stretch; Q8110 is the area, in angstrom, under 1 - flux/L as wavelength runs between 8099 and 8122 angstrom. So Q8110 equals 2.1 angstrom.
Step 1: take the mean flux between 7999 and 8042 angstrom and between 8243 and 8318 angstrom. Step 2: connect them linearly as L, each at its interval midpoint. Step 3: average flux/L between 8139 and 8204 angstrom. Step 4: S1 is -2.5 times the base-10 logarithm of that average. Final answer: 0.08 mag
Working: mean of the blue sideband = 2.73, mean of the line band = 2.48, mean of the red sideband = 2.61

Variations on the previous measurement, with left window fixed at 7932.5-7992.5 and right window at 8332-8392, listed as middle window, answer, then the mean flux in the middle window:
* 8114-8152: 0.07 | 2.58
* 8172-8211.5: 0.12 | 2.45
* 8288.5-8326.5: 0.06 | 2.57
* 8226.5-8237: 0.06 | 2.58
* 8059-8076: 0.14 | 2.44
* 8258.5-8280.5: 0.06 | 2.59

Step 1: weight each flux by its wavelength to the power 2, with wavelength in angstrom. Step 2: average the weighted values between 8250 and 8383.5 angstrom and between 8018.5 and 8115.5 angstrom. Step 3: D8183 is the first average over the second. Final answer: 1.13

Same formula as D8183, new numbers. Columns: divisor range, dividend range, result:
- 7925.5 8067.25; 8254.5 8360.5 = 1.05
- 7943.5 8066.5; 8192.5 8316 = 1.00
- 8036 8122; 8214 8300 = 1.11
